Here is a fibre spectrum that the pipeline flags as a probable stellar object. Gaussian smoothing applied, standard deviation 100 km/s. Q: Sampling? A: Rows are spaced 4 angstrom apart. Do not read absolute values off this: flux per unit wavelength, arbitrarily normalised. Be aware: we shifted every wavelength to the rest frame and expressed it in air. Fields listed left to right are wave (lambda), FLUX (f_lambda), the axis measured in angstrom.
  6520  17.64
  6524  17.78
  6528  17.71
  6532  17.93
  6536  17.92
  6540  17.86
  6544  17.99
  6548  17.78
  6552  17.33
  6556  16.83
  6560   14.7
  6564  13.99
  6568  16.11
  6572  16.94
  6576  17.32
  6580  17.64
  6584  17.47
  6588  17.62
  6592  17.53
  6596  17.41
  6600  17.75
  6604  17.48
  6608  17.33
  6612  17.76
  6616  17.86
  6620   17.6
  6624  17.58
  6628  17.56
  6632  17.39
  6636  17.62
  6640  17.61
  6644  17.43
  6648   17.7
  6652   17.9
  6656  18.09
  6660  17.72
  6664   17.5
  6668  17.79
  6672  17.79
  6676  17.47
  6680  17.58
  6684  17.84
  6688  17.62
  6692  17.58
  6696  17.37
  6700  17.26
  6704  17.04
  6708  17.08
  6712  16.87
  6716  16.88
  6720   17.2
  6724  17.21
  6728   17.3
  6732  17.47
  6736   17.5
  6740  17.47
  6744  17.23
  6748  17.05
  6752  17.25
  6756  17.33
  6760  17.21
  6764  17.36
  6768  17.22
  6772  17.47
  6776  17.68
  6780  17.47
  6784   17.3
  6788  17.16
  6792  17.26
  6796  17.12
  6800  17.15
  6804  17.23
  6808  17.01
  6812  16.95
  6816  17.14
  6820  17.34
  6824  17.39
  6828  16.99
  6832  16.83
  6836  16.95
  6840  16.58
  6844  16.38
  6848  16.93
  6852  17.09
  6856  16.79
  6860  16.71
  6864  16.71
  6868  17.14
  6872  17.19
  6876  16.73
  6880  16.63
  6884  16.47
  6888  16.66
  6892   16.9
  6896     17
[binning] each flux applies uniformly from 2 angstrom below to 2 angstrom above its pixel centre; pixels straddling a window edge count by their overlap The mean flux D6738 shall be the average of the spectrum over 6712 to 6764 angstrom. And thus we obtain 17.2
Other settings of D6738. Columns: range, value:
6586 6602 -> 17.6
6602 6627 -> 17.6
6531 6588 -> 17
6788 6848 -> 17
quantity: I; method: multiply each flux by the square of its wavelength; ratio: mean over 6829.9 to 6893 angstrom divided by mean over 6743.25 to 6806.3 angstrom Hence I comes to 1.00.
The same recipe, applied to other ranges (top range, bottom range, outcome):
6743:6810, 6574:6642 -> 1.03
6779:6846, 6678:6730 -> 1.02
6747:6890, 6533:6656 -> 1.05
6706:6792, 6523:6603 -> 1.06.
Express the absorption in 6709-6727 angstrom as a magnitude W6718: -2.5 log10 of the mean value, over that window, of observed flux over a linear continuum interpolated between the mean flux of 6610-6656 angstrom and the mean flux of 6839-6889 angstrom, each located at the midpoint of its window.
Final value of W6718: 0.02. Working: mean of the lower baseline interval 17.7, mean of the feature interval 17.1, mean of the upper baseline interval 16.8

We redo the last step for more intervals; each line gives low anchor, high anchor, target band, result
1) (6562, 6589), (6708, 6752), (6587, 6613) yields -0.05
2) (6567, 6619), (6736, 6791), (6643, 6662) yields -0.02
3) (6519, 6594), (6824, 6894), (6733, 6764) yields -0.02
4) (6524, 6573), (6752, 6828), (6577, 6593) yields -0.03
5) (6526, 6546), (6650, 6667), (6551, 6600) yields 0.07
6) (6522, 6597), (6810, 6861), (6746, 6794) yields -0.02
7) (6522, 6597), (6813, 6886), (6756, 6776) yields -0.02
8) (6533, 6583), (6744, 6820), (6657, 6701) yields -0.03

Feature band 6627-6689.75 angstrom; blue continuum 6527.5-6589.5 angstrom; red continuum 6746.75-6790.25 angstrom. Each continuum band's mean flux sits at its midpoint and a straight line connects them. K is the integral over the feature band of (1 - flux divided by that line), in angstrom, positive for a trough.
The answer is -1.8 angstrom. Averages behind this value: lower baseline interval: 17.1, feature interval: 17.7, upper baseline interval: 17.3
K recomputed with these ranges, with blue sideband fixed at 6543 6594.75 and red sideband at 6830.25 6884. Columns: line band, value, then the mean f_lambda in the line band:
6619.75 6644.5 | -1.0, 17.5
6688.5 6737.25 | -1.2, 17.2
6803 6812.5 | -0.1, 17.1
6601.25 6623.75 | -1.0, 17.6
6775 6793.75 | -0.6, 17.4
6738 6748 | -0.3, 17.3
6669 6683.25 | -0.7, 17.6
